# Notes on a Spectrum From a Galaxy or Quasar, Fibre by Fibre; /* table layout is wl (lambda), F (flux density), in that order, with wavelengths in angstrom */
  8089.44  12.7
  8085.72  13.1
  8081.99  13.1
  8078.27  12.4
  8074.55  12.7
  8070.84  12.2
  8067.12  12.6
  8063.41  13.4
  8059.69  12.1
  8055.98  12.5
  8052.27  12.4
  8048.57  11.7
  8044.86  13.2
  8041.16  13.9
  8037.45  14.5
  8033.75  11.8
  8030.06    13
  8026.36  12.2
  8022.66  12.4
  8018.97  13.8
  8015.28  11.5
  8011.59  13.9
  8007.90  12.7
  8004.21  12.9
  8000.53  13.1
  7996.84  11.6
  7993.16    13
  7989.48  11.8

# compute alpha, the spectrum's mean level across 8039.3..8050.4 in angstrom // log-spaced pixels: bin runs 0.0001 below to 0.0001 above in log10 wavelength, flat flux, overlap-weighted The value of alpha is 12.9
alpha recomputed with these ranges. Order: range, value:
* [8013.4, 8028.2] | 12.5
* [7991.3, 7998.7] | 12.3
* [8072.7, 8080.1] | 12.5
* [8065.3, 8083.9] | 12.6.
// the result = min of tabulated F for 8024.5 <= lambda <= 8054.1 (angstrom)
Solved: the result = 11.7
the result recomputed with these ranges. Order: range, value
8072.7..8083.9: 12.4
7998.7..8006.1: 12.9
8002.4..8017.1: 11.5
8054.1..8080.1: 12.1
